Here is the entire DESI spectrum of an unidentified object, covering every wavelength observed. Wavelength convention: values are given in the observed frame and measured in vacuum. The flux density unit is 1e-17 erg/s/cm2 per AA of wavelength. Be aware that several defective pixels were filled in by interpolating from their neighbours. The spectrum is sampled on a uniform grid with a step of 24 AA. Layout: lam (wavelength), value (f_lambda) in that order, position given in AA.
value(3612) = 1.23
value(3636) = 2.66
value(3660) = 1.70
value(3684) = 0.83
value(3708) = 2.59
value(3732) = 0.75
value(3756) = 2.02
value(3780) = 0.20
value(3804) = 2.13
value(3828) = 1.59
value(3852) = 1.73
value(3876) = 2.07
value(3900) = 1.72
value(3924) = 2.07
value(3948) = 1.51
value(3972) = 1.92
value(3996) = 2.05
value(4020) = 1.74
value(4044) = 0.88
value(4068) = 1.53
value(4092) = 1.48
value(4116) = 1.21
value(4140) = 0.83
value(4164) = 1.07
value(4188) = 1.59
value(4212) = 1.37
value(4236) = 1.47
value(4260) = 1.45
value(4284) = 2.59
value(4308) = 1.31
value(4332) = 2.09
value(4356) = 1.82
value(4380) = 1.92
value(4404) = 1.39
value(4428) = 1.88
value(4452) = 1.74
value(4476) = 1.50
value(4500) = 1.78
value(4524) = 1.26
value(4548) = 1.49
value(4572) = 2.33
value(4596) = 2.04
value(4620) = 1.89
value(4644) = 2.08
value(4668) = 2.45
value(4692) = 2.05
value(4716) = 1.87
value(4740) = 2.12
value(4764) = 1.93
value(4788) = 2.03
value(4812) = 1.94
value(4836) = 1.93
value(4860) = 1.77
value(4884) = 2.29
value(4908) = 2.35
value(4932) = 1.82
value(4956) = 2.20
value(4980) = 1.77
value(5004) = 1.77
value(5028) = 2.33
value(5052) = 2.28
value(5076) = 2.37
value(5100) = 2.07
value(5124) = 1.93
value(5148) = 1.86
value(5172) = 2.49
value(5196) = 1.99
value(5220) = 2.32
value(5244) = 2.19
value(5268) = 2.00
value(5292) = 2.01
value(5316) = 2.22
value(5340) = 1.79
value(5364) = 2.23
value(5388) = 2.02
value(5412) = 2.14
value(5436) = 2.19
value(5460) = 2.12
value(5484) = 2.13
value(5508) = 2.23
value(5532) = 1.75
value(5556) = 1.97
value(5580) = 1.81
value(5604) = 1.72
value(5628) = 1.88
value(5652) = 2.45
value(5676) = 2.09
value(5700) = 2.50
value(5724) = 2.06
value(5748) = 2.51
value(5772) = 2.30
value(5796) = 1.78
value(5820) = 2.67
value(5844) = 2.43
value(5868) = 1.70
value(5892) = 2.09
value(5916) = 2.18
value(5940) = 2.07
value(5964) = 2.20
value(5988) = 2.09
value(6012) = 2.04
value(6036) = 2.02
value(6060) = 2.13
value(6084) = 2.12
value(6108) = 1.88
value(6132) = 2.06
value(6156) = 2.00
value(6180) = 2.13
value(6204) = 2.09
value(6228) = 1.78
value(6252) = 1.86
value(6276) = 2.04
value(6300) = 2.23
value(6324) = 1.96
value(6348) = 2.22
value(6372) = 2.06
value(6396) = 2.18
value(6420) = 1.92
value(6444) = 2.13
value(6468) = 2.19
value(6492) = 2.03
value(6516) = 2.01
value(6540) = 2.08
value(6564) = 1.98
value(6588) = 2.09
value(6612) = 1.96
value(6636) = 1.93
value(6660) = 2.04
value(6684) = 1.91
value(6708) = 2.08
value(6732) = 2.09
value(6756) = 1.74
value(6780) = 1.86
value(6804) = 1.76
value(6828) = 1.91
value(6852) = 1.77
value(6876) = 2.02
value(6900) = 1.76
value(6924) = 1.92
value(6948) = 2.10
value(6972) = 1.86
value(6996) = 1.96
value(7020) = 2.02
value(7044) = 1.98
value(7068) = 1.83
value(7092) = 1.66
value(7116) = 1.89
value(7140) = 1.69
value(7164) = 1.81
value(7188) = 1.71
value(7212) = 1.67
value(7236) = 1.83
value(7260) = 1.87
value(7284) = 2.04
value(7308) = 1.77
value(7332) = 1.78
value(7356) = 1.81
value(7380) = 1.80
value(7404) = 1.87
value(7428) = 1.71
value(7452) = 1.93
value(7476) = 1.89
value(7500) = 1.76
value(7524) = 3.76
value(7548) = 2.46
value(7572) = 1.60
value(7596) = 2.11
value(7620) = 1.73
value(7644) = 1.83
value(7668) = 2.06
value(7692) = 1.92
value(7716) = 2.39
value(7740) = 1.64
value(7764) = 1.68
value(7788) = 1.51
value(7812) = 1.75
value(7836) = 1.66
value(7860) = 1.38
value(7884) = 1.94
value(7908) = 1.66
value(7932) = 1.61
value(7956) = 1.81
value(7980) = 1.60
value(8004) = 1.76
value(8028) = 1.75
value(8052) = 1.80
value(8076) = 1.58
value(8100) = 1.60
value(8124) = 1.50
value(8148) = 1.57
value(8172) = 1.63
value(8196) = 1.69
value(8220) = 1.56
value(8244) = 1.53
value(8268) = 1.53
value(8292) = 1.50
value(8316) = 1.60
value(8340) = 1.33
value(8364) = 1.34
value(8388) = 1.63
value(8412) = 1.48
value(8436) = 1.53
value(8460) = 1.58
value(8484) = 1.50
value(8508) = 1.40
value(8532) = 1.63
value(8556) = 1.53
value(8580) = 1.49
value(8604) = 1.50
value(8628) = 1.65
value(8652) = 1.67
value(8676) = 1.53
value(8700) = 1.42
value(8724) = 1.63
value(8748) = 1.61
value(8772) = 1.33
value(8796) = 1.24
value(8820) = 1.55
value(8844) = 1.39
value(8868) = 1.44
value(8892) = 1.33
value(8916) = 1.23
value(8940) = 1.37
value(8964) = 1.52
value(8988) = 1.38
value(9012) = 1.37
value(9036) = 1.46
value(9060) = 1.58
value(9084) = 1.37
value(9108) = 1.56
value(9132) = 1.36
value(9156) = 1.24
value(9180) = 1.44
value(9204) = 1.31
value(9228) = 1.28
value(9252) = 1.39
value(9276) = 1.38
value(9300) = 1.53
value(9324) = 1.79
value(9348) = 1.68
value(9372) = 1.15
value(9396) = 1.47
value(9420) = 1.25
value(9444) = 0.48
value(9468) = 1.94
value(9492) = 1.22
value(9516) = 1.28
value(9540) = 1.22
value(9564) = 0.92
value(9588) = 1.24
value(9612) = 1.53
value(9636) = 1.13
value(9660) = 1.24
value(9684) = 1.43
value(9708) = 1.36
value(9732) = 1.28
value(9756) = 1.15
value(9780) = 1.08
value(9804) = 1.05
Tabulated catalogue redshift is 0.15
